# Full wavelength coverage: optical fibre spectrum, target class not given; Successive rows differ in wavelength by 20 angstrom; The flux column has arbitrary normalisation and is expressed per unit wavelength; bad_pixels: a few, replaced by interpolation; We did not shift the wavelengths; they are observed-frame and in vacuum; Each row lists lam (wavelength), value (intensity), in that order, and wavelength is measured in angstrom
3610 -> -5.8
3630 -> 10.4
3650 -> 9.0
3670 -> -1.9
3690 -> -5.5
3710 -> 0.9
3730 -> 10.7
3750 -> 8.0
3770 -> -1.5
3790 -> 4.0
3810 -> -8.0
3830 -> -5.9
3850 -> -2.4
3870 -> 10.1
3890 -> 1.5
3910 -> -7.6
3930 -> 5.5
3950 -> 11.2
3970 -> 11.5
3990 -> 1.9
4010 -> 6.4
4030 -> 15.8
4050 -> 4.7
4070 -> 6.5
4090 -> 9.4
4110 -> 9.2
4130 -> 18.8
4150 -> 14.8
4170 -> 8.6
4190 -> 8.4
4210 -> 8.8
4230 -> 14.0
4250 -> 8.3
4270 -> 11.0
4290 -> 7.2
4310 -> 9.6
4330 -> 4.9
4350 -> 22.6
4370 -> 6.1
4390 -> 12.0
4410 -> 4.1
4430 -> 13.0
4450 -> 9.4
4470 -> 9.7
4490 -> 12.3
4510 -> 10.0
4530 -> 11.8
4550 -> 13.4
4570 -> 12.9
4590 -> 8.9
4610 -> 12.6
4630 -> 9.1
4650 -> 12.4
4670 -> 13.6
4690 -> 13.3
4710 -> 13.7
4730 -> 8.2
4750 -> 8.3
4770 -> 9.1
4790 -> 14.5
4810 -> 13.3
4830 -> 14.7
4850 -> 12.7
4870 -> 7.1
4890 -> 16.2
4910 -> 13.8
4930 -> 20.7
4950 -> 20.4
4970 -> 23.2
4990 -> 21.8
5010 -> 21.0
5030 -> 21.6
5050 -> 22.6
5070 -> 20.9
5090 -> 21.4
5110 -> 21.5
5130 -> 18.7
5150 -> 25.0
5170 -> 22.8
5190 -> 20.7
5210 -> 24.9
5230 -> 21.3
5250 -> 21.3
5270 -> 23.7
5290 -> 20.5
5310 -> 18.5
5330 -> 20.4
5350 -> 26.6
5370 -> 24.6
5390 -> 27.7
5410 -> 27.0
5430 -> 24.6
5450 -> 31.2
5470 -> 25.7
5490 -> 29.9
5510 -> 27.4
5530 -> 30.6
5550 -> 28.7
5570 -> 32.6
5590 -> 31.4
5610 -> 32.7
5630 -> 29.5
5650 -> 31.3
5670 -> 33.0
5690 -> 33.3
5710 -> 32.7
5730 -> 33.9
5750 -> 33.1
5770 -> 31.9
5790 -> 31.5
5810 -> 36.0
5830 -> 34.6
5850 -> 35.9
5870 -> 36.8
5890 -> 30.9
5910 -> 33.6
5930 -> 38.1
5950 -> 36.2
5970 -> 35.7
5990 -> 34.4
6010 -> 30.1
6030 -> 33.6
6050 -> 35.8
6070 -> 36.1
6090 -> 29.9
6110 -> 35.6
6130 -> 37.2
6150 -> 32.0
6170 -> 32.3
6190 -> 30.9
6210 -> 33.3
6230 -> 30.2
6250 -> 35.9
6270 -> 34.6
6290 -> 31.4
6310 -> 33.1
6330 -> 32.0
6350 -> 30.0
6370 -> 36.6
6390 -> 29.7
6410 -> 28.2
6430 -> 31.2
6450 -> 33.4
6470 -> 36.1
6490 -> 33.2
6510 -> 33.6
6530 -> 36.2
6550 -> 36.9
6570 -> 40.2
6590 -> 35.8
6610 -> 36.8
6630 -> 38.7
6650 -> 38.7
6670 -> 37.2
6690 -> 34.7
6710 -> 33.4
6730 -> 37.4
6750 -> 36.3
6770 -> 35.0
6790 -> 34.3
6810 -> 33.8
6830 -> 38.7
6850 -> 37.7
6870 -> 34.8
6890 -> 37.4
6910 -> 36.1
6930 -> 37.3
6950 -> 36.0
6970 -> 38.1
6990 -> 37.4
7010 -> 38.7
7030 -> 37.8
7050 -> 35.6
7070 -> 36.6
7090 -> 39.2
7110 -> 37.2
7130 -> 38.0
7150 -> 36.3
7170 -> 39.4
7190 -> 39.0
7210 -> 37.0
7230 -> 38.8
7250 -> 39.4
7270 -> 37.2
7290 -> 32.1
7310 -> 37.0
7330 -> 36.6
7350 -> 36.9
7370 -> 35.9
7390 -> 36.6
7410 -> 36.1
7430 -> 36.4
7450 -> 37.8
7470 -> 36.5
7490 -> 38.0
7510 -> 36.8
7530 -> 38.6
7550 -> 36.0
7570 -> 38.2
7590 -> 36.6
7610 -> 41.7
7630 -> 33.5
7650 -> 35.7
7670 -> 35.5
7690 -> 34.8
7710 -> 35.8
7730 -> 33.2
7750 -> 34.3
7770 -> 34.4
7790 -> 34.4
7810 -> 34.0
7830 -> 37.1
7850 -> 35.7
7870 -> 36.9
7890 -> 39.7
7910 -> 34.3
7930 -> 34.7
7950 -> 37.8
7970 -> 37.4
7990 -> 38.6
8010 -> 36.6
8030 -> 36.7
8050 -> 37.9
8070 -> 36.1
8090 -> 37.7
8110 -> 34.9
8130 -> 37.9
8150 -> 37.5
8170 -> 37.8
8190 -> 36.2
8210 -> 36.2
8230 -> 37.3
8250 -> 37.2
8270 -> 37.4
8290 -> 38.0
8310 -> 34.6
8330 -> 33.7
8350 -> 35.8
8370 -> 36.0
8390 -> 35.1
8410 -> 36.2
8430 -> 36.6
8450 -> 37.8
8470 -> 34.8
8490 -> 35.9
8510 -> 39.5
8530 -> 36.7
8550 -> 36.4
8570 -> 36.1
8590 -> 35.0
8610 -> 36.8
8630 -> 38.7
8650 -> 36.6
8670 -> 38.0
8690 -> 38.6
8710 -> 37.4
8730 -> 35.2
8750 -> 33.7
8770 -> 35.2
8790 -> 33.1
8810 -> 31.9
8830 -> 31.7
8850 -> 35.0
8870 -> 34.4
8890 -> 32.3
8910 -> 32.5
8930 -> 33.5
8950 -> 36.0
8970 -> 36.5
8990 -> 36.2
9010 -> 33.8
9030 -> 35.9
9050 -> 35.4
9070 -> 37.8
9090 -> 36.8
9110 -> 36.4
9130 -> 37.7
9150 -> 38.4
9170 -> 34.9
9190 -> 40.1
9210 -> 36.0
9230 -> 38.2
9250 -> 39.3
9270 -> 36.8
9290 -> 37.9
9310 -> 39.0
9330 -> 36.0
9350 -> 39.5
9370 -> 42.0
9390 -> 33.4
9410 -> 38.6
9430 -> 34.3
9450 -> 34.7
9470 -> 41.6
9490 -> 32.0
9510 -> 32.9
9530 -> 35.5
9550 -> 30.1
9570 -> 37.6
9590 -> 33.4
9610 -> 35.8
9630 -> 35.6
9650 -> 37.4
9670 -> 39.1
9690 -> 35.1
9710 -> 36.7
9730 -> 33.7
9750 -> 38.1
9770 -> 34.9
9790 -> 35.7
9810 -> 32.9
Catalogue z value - 0.24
